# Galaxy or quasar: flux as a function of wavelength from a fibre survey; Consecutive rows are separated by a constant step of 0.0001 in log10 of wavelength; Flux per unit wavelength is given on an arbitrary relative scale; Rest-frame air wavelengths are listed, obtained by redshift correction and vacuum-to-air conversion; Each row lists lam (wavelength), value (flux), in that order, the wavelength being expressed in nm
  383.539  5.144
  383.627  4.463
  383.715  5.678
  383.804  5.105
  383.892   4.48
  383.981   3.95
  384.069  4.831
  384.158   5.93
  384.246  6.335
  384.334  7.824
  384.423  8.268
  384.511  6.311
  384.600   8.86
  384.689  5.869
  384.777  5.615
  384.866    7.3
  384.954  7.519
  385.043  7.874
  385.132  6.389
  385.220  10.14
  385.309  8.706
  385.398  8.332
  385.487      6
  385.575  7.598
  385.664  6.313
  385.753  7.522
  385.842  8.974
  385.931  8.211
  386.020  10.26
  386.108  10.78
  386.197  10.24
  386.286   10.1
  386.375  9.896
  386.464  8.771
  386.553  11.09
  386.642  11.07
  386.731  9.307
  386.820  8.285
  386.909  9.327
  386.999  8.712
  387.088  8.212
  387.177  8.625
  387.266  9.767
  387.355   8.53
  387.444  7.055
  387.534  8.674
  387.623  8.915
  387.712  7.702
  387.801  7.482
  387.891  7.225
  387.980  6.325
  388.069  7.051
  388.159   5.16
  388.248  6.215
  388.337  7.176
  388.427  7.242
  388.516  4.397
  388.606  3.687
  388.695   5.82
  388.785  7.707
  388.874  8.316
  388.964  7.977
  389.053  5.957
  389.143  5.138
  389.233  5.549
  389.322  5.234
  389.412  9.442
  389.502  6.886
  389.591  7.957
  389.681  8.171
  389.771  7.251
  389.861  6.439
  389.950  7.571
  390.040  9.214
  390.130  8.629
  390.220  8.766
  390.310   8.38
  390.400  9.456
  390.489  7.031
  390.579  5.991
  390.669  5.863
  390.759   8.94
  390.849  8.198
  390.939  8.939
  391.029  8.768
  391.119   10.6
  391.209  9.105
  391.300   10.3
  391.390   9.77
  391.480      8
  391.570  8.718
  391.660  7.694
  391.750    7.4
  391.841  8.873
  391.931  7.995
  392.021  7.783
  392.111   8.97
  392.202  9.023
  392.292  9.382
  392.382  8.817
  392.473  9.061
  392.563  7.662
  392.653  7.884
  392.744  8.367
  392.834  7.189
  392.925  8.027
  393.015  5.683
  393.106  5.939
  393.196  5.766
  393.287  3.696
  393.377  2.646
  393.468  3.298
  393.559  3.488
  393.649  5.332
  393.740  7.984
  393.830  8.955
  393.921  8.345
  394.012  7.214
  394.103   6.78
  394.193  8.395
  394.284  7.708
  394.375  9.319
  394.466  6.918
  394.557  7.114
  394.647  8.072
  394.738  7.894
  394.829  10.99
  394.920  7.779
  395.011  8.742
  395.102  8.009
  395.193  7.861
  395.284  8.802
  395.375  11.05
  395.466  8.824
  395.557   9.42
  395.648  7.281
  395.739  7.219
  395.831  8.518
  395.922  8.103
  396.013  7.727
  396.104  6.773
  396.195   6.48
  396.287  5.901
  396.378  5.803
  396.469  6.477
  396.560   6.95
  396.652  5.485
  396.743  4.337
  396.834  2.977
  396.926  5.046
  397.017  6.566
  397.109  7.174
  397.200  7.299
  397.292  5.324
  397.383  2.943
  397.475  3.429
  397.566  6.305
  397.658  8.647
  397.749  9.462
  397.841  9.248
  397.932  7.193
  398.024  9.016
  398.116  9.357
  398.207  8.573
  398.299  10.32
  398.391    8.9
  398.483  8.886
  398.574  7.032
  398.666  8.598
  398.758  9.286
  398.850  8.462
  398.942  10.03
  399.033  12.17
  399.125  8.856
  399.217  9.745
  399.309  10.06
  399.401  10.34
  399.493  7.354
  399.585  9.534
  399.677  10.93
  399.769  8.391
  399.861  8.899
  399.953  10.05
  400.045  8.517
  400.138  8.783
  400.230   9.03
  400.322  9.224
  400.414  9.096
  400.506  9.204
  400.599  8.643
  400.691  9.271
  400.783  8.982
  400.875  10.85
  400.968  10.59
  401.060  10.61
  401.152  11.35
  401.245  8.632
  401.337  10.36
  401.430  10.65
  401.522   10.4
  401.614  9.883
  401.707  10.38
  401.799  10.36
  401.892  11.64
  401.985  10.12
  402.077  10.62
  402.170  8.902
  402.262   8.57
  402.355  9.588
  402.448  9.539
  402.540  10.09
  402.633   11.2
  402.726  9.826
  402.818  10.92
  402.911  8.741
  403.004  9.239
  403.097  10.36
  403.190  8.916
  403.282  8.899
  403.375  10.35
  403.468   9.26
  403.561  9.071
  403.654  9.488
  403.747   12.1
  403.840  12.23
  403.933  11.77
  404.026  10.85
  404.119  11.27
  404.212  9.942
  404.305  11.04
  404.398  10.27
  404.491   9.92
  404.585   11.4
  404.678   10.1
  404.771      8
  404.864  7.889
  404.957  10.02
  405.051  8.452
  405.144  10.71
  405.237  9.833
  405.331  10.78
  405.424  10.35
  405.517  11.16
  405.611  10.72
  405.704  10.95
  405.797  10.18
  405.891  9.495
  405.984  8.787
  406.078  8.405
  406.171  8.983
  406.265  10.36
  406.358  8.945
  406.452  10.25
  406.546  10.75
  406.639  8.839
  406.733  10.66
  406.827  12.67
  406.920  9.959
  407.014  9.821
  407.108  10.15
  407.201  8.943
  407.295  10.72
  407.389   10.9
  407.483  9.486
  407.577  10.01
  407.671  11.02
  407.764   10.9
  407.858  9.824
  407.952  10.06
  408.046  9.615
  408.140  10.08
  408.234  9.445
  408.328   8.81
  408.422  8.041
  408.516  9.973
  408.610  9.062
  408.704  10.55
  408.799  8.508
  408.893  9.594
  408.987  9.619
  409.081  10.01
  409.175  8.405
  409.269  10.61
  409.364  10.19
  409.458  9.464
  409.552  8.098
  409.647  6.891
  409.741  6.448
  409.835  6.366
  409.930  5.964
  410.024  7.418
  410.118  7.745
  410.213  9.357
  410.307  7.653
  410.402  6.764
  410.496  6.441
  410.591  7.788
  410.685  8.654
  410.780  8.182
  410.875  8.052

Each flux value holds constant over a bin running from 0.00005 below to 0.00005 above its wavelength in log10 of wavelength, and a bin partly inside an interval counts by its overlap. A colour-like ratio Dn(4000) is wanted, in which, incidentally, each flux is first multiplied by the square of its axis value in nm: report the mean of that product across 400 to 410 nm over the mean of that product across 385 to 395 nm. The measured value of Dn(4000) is 1.3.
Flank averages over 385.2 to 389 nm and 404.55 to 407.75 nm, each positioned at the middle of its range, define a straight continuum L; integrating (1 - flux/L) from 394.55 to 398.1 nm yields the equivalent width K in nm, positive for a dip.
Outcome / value 0.69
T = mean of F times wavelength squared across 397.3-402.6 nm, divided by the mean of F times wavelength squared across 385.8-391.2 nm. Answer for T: 1.22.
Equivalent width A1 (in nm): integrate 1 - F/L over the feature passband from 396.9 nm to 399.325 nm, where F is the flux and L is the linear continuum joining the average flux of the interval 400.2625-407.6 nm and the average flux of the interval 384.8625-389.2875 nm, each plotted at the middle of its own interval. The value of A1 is 0.32 nm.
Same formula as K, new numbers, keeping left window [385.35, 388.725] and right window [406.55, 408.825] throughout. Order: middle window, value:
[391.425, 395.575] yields 0.474 nm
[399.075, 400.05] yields -0.019 nm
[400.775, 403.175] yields -0.171 nm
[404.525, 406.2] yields -0.011 nm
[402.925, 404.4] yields -0.108 nm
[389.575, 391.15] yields 0.050 nm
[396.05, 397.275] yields 0.411 nm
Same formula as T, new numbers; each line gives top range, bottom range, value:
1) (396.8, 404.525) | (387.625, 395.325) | 1.29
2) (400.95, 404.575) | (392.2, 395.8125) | 1.42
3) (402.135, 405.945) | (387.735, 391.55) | 1.45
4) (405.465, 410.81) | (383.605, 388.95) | 1.37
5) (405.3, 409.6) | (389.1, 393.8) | 1.42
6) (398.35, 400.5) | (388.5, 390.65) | 1.36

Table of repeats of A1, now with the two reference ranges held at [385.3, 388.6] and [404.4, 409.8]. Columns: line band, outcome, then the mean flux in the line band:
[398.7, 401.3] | -0.101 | 9.53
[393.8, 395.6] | 0.076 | 8.4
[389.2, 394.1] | 0.526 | 7.62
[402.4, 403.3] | -0.039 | 9.81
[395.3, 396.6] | 0.180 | 7.64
